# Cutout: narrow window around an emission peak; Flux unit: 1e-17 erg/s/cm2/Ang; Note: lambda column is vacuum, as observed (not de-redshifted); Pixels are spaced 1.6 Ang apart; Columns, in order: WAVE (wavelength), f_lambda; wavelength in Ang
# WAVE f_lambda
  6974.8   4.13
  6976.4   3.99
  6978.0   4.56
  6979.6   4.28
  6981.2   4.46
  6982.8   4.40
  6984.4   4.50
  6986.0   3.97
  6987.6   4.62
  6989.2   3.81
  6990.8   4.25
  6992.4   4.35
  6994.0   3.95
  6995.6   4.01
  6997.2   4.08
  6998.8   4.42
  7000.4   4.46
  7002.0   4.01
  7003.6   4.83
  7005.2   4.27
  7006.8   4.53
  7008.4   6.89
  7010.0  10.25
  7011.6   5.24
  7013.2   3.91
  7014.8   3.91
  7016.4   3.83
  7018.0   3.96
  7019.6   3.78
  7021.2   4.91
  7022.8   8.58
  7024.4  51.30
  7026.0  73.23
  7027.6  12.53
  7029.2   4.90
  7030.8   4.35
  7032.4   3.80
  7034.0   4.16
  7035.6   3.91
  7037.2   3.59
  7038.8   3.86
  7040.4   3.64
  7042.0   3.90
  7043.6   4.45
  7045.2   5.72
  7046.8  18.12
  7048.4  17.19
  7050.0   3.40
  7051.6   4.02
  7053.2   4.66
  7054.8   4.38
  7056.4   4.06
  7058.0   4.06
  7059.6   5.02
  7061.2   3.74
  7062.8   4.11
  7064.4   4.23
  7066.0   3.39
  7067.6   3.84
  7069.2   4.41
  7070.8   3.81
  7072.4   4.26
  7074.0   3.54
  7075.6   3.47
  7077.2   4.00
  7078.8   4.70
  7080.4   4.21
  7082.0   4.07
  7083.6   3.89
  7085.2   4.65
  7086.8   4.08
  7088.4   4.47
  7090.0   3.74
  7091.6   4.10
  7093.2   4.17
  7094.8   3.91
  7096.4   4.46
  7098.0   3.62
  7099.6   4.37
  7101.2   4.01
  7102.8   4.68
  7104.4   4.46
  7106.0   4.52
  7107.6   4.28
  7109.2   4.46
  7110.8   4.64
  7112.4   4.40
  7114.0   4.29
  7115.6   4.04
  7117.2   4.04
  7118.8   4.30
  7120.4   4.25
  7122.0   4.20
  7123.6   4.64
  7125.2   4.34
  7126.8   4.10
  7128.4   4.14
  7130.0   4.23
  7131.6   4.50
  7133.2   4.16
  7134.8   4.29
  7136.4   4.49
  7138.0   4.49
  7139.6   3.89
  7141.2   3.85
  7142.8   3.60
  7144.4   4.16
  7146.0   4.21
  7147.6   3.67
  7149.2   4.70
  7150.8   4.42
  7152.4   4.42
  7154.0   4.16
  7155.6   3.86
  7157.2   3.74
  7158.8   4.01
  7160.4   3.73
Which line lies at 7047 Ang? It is [N II]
